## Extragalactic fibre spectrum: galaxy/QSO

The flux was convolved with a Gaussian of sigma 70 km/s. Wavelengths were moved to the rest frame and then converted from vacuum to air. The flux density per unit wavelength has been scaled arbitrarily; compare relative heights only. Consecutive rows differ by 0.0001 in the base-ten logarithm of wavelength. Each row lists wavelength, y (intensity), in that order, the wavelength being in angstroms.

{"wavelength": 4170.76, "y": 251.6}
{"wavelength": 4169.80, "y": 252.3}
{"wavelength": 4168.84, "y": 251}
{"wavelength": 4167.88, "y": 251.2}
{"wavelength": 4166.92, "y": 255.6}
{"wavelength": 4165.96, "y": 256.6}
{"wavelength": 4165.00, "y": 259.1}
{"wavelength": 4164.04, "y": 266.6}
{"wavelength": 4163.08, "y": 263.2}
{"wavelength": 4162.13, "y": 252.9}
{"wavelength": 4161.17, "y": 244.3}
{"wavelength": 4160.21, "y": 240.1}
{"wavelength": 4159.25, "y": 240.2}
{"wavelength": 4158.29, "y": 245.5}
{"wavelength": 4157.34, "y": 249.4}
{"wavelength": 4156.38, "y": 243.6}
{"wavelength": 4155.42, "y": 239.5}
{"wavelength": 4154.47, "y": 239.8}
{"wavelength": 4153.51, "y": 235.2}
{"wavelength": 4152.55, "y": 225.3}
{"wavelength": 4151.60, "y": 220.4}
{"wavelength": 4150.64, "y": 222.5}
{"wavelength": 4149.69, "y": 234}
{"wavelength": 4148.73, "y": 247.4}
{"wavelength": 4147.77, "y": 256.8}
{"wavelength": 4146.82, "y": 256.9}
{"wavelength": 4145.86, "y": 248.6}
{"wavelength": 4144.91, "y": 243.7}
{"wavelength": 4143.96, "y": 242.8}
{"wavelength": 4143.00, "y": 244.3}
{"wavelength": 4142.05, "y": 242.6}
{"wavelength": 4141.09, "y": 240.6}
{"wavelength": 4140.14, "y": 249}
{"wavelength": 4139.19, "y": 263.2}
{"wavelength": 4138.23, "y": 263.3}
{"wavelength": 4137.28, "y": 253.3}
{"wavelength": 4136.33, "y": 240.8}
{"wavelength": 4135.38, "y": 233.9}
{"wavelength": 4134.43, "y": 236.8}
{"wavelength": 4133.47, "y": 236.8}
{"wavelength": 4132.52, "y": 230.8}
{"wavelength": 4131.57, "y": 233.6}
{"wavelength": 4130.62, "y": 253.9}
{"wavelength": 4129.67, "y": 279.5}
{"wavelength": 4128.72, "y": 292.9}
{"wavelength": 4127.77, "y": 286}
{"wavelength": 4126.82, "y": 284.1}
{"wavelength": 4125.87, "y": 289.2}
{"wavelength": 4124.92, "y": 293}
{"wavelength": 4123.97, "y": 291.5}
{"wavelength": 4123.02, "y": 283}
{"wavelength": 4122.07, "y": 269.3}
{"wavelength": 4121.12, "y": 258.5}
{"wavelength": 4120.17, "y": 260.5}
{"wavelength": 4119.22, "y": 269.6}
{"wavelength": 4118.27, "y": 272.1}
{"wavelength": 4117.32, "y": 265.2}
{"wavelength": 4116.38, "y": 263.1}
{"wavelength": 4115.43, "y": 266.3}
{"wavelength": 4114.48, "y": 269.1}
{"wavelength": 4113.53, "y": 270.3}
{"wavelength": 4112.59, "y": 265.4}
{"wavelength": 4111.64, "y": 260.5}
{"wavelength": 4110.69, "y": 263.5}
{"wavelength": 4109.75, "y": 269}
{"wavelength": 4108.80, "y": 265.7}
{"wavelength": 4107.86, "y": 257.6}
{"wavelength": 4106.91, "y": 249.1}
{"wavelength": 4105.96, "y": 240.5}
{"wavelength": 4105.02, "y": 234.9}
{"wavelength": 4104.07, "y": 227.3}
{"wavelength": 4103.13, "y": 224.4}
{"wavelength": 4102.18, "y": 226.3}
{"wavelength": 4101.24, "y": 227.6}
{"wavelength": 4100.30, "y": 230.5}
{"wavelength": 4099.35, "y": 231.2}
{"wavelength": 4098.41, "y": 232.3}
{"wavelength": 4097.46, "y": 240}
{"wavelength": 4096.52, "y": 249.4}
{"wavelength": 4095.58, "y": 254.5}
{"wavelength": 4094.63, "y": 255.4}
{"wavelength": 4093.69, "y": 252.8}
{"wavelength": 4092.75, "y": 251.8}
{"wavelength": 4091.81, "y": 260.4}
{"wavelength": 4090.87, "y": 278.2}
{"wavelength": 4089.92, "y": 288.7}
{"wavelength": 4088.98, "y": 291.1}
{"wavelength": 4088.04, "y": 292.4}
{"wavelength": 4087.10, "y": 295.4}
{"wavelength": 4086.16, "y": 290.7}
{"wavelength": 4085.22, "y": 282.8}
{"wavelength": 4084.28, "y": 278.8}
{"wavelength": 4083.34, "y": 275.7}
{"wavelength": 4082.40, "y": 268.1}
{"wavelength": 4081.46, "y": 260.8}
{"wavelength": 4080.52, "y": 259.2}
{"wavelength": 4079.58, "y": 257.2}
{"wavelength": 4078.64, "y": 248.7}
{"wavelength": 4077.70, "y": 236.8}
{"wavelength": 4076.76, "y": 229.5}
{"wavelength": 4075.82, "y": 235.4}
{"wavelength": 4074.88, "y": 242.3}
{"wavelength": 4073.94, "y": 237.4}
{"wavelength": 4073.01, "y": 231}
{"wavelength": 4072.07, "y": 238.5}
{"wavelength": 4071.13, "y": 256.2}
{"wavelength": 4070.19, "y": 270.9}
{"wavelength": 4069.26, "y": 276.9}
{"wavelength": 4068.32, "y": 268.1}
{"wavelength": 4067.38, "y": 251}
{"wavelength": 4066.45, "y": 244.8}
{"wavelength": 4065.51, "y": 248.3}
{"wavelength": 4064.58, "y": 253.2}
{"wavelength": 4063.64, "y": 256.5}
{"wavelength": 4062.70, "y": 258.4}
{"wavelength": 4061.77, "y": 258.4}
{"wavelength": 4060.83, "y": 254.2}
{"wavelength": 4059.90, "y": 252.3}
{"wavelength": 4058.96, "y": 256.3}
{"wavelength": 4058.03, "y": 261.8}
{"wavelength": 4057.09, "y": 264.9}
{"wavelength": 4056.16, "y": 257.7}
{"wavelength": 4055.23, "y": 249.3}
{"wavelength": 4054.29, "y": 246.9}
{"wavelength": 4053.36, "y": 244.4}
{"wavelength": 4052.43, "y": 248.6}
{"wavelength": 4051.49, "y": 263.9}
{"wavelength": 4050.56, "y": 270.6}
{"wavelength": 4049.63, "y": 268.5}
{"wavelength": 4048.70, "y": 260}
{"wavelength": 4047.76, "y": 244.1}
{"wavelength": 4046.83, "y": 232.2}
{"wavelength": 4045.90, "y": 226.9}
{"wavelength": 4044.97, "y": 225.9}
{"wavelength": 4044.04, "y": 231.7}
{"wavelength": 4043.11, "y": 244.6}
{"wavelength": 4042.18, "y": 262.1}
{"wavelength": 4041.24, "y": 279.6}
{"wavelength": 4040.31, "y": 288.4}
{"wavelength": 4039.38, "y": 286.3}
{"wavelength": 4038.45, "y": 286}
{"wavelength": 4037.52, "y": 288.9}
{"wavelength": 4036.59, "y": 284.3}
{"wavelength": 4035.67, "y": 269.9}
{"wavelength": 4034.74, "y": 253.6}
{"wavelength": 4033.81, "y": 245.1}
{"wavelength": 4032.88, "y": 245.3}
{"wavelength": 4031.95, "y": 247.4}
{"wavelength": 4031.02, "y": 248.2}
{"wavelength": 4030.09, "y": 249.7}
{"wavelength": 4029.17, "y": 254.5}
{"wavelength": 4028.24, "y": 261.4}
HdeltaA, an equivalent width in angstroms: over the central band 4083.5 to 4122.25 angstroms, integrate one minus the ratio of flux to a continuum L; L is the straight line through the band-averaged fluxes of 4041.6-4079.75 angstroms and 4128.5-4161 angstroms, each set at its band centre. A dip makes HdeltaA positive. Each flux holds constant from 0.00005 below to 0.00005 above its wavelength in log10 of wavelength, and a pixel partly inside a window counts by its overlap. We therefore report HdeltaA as -1.9 angstroms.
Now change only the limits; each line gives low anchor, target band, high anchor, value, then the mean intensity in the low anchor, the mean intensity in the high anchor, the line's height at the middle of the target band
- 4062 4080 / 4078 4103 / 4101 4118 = -0.9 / 250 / 253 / 251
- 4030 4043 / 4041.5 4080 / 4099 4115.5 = 1.4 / 267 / 249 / 260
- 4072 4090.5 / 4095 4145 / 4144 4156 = -1.2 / 263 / 239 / 250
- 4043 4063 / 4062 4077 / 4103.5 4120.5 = 0.2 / 251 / 259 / 253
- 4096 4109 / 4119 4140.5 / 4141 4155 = -2.2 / 238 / 240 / 239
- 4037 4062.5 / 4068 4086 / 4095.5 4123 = 0.0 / 258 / 253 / 255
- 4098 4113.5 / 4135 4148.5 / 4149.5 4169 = -0.2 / 245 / 245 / 245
